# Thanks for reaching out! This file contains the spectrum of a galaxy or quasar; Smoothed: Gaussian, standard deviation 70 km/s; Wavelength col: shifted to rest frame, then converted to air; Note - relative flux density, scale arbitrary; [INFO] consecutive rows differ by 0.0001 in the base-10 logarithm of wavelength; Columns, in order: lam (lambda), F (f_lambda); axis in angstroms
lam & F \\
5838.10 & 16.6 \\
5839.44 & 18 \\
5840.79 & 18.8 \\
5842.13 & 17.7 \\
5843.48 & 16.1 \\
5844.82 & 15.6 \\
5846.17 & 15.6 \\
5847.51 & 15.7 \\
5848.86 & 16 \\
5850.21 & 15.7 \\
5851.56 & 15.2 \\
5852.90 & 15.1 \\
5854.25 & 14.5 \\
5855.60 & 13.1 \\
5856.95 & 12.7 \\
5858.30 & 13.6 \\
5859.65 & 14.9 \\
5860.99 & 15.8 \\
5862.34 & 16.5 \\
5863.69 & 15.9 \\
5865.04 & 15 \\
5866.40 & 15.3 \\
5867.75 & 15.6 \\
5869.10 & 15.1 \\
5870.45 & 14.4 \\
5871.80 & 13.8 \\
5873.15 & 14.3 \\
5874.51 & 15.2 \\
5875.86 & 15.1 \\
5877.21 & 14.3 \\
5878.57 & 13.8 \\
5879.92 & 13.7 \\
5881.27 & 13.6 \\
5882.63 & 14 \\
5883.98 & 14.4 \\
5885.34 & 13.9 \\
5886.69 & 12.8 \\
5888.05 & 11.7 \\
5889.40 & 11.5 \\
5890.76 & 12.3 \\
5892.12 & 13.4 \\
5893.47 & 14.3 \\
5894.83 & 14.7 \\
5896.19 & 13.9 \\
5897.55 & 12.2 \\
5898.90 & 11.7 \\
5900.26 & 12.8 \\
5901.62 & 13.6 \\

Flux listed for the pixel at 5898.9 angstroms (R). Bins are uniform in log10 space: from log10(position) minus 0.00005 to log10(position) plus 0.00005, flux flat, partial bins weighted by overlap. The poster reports 11.7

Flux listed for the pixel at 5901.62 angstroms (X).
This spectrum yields 13.6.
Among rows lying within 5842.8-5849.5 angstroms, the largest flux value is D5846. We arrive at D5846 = 16.1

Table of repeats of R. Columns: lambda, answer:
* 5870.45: 14.4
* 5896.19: 13.9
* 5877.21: 14.3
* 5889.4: 11.5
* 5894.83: 14.7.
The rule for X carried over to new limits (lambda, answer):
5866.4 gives 15.3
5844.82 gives 15.6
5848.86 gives 16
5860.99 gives 15.8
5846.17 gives 15.6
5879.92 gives 13.7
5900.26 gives 12.8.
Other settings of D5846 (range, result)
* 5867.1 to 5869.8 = 15.6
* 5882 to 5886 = 14.4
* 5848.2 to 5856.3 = 16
